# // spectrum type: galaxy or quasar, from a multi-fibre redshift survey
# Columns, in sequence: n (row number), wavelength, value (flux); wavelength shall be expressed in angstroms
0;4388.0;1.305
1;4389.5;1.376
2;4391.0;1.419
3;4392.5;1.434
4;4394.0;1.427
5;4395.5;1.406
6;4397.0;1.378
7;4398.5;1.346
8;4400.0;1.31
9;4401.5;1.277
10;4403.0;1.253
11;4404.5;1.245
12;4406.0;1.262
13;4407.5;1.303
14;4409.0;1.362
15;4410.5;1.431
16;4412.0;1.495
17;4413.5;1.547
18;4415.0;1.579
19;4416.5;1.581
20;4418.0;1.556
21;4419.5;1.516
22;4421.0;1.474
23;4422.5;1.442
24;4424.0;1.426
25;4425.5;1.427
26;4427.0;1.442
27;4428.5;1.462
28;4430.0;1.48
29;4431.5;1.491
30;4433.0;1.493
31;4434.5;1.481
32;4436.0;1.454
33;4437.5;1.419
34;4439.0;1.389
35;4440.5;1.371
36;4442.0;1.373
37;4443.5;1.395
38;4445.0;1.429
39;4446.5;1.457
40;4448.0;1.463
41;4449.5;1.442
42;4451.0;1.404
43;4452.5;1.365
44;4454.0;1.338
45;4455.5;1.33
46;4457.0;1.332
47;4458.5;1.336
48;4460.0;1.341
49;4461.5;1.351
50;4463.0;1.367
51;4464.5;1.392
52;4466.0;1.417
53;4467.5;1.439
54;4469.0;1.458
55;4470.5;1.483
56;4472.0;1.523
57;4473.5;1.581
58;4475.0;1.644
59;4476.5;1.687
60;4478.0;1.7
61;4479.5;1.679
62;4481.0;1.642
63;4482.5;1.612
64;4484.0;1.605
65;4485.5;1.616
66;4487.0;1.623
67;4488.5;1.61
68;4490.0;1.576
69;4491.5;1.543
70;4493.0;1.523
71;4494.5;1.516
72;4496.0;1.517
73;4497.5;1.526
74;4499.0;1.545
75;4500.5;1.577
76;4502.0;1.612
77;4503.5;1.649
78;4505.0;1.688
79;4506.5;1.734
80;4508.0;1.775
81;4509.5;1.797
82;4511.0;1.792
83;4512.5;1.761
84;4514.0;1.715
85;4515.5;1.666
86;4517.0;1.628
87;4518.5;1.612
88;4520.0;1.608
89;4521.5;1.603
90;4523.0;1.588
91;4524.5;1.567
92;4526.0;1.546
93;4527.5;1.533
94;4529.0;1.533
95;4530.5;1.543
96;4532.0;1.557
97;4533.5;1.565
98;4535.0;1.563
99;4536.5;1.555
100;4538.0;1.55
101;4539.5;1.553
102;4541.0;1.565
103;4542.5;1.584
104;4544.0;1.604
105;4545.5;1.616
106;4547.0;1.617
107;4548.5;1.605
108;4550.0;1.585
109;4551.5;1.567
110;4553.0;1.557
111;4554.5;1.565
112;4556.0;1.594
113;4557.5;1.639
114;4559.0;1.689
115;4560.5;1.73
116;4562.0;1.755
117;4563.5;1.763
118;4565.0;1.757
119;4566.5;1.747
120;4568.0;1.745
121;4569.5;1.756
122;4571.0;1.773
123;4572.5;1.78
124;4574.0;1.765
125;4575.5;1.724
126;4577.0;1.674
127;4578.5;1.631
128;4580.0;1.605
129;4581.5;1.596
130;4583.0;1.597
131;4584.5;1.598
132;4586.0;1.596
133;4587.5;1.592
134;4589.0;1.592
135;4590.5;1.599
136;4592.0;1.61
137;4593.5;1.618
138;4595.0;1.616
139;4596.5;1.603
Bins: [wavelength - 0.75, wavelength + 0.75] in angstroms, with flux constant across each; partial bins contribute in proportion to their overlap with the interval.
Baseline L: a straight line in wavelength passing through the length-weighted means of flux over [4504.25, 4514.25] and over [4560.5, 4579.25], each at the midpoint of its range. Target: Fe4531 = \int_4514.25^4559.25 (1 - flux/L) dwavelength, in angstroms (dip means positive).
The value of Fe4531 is 4.2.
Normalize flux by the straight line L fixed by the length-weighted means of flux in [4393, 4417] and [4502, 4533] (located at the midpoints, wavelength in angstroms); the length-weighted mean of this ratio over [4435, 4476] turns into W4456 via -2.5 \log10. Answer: 0.061 mag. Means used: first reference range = 1.39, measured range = 1.42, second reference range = 1.64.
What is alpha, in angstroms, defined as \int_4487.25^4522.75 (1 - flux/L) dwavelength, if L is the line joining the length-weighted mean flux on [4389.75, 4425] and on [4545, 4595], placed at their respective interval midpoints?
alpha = -1.70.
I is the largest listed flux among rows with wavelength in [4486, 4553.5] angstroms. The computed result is 1.797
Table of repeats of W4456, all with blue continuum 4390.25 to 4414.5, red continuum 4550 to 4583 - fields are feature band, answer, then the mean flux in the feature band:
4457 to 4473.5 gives 0.06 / 1.41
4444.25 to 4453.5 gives 0.03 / 1.42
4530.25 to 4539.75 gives 0.05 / 1.56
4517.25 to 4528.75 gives 0.01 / 1.58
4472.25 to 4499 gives -0.05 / 1.6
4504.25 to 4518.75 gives -0.09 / 1.72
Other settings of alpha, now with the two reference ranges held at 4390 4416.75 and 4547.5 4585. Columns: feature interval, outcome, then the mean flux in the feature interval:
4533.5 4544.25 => 0.4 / 1.57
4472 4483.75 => -0.9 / 1.64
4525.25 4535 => 0.4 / 1.55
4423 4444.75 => 0.1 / 1.44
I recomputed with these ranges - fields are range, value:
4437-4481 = 1.7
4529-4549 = 1.617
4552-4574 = 1.78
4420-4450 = 1.493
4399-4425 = 1.581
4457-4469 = 1.458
